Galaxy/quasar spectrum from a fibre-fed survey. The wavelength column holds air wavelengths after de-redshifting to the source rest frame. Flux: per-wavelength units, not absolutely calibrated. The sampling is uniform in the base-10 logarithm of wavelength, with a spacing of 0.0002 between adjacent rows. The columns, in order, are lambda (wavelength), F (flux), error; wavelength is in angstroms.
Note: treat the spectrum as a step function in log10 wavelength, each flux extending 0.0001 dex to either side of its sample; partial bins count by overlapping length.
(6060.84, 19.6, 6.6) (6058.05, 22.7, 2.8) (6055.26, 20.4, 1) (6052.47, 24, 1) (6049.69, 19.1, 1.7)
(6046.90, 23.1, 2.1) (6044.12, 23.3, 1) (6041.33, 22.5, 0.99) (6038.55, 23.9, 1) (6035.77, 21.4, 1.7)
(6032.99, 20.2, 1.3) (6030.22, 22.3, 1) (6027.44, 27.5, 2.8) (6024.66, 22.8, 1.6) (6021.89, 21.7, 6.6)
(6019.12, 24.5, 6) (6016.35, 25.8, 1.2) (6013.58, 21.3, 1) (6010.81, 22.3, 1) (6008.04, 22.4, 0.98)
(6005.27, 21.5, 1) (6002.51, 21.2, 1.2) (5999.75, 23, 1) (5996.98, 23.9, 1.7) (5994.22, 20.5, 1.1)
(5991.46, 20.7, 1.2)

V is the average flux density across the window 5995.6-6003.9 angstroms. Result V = 22.7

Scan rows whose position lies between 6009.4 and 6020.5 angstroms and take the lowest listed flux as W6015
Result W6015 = 21.3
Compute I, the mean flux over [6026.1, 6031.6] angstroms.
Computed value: 24.9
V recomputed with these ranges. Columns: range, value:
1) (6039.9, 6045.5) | 22.9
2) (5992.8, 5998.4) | 22.2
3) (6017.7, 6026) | 23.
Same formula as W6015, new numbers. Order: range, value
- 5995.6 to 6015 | 21.2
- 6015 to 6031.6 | 21.7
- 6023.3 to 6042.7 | 20.2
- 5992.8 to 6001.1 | 20.5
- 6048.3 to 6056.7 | 19.1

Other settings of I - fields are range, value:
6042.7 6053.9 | 22.4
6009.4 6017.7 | 23.1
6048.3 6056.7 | 21.2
